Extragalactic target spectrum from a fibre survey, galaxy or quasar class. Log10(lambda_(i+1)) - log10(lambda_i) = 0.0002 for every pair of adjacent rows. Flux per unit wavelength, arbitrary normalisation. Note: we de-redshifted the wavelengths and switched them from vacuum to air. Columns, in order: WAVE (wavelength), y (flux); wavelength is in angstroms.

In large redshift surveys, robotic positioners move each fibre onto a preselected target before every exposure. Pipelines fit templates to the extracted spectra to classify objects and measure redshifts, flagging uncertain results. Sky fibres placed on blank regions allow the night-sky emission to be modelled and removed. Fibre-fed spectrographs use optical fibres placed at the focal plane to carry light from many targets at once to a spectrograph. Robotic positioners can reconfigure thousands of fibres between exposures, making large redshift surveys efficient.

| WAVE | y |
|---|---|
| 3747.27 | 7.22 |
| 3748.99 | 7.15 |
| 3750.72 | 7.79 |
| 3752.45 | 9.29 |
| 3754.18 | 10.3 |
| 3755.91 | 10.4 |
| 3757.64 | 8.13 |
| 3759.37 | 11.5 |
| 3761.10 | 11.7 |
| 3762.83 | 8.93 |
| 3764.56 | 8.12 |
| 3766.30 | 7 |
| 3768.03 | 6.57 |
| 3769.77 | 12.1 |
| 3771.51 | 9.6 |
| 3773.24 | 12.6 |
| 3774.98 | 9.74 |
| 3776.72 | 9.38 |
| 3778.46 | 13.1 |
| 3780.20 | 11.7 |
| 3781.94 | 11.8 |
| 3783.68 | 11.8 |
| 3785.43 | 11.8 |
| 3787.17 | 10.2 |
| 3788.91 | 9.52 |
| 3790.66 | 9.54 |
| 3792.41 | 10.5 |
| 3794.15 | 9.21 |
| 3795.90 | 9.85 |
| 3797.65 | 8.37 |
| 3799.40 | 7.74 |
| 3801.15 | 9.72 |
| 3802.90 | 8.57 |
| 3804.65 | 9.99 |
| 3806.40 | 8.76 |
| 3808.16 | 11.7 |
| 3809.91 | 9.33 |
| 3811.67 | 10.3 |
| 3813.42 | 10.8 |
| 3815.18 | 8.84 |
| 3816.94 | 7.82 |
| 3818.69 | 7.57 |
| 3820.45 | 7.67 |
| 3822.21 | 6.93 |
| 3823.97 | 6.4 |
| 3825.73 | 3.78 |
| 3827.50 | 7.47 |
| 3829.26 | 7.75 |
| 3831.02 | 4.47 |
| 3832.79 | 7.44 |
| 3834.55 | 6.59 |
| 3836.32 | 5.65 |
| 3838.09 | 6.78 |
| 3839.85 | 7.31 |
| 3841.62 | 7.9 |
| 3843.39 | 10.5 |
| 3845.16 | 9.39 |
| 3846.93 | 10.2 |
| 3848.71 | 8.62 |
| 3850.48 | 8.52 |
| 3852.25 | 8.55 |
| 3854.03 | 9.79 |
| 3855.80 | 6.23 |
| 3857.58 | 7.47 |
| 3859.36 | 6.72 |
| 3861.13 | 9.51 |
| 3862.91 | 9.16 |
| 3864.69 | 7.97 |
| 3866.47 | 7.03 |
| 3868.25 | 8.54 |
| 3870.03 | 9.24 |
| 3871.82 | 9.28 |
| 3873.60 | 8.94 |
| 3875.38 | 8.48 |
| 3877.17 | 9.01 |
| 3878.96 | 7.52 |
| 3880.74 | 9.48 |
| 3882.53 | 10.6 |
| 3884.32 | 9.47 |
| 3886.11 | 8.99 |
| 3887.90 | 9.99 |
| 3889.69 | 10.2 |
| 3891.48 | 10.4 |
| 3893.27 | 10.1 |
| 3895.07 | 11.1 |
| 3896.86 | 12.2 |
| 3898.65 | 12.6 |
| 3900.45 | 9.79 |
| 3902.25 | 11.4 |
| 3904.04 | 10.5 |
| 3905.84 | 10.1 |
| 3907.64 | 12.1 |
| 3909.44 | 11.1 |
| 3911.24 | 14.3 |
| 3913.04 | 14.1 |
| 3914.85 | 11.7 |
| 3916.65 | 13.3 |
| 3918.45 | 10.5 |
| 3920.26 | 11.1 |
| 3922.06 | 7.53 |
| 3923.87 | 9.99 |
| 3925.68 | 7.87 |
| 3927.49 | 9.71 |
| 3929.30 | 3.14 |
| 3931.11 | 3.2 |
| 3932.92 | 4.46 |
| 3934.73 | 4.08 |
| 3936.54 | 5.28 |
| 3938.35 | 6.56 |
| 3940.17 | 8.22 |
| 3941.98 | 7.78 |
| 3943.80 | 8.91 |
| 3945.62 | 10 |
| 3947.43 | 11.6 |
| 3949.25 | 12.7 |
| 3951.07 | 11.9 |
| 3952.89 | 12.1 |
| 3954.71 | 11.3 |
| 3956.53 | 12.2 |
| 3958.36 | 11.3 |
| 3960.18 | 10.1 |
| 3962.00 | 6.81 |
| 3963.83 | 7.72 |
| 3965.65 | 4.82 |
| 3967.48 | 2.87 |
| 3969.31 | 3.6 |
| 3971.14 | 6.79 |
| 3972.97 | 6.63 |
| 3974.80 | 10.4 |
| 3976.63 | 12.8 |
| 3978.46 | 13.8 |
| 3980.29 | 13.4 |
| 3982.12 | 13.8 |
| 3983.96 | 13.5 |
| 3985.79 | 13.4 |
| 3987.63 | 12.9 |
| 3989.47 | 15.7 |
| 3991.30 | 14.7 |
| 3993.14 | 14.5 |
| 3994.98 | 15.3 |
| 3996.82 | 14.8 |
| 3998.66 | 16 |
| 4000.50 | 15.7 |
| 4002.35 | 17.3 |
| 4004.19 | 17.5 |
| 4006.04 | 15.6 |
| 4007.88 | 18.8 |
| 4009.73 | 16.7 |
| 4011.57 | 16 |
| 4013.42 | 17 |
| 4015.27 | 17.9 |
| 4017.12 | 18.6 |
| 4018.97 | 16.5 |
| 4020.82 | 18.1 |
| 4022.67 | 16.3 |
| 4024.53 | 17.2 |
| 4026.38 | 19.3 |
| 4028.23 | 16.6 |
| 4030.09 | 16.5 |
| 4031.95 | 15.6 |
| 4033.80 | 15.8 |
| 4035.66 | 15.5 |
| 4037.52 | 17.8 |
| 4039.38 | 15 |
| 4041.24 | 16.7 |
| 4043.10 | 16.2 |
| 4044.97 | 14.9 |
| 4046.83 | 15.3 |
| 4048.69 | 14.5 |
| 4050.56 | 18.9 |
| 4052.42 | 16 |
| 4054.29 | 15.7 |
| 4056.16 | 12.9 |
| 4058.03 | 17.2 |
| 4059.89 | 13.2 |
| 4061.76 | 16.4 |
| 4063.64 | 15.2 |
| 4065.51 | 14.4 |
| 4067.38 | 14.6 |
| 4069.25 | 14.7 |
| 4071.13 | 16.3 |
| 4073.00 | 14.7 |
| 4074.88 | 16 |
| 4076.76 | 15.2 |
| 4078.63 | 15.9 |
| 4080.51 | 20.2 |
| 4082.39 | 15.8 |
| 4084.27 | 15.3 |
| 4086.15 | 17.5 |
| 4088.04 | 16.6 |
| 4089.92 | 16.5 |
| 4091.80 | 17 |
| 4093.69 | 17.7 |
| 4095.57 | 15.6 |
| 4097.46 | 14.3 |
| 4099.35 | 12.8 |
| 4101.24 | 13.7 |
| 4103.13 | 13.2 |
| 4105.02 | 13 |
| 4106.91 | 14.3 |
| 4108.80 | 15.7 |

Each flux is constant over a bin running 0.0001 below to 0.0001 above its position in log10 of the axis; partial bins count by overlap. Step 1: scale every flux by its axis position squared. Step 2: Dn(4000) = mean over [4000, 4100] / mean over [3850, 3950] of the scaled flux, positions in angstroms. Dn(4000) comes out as 1.89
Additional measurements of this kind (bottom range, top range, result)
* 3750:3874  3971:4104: 1.95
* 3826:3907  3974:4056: 1.92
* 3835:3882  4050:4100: 2.10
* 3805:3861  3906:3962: 1.26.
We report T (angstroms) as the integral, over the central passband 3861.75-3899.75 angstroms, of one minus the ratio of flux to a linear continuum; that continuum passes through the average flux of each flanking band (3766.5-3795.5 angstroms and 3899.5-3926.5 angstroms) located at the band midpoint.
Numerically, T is 4.7 angstroms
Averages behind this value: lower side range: 10.5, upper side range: 11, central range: 9.54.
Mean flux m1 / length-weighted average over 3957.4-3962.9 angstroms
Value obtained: 9.43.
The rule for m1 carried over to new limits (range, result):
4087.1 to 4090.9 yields 16.6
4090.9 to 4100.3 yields 15.5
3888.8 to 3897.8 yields 10.8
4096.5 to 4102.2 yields 13.6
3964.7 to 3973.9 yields 4.96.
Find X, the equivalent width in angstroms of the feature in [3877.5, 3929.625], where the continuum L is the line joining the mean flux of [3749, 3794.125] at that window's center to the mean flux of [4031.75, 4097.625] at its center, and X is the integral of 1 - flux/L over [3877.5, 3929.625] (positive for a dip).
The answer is 9.2 angstroms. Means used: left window 10.1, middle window 10.4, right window 15.9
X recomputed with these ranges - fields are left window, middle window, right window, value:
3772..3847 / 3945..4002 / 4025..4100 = 8.7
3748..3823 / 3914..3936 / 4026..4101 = 8.2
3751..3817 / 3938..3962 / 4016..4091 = 6.0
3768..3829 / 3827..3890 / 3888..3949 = 7.8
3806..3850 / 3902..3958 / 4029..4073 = 8.8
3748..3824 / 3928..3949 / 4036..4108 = 9.7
